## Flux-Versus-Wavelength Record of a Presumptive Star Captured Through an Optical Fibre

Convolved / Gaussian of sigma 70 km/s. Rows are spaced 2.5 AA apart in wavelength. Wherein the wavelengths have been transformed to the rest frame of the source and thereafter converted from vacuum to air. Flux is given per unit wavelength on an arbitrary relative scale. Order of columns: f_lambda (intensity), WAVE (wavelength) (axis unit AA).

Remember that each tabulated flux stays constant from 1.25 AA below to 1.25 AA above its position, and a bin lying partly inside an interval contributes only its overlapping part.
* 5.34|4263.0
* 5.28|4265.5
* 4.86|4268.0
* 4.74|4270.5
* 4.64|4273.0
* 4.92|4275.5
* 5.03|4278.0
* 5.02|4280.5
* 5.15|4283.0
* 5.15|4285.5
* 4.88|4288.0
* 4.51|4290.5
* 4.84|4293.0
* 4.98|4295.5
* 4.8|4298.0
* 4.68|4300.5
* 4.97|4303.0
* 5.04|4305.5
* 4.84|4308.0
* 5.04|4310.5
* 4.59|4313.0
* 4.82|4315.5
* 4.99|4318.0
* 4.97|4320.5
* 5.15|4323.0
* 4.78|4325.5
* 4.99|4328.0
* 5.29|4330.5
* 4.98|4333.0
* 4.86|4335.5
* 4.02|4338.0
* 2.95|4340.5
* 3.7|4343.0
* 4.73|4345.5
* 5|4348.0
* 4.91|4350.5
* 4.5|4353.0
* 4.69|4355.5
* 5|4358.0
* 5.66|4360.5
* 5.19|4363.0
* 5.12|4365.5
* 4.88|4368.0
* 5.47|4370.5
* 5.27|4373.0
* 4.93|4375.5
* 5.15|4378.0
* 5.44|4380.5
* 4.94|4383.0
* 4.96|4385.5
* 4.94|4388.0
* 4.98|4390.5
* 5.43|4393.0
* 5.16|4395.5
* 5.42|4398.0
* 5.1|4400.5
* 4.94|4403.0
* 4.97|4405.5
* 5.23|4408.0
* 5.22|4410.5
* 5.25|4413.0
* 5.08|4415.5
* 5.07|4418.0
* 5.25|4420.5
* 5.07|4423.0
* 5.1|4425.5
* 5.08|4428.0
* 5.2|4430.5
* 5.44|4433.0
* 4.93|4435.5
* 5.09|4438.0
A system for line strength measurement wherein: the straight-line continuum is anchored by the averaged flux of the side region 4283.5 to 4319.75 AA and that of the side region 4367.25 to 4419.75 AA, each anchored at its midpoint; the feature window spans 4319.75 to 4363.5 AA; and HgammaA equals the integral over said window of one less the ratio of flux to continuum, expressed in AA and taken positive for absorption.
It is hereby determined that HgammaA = 2.25 AA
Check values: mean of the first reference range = 4.87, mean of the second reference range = 5.14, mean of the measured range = 4.73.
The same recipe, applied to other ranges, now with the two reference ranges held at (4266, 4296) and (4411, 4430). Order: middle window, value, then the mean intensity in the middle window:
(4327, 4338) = 0.16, 4.92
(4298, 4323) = 0.30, 4.89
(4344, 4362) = 0.39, 4.91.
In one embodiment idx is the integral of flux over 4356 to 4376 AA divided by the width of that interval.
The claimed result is 5.18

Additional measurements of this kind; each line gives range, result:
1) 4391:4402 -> 5.25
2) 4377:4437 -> 5.14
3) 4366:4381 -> 5.17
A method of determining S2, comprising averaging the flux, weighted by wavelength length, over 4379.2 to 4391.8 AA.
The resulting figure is 5.05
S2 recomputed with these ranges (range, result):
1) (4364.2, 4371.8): 5.16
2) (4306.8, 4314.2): 4.82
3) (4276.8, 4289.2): 5.05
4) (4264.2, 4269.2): 5.07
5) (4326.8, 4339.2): 4.83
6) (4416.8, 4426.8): 5.12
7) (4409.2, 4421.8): 5.17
